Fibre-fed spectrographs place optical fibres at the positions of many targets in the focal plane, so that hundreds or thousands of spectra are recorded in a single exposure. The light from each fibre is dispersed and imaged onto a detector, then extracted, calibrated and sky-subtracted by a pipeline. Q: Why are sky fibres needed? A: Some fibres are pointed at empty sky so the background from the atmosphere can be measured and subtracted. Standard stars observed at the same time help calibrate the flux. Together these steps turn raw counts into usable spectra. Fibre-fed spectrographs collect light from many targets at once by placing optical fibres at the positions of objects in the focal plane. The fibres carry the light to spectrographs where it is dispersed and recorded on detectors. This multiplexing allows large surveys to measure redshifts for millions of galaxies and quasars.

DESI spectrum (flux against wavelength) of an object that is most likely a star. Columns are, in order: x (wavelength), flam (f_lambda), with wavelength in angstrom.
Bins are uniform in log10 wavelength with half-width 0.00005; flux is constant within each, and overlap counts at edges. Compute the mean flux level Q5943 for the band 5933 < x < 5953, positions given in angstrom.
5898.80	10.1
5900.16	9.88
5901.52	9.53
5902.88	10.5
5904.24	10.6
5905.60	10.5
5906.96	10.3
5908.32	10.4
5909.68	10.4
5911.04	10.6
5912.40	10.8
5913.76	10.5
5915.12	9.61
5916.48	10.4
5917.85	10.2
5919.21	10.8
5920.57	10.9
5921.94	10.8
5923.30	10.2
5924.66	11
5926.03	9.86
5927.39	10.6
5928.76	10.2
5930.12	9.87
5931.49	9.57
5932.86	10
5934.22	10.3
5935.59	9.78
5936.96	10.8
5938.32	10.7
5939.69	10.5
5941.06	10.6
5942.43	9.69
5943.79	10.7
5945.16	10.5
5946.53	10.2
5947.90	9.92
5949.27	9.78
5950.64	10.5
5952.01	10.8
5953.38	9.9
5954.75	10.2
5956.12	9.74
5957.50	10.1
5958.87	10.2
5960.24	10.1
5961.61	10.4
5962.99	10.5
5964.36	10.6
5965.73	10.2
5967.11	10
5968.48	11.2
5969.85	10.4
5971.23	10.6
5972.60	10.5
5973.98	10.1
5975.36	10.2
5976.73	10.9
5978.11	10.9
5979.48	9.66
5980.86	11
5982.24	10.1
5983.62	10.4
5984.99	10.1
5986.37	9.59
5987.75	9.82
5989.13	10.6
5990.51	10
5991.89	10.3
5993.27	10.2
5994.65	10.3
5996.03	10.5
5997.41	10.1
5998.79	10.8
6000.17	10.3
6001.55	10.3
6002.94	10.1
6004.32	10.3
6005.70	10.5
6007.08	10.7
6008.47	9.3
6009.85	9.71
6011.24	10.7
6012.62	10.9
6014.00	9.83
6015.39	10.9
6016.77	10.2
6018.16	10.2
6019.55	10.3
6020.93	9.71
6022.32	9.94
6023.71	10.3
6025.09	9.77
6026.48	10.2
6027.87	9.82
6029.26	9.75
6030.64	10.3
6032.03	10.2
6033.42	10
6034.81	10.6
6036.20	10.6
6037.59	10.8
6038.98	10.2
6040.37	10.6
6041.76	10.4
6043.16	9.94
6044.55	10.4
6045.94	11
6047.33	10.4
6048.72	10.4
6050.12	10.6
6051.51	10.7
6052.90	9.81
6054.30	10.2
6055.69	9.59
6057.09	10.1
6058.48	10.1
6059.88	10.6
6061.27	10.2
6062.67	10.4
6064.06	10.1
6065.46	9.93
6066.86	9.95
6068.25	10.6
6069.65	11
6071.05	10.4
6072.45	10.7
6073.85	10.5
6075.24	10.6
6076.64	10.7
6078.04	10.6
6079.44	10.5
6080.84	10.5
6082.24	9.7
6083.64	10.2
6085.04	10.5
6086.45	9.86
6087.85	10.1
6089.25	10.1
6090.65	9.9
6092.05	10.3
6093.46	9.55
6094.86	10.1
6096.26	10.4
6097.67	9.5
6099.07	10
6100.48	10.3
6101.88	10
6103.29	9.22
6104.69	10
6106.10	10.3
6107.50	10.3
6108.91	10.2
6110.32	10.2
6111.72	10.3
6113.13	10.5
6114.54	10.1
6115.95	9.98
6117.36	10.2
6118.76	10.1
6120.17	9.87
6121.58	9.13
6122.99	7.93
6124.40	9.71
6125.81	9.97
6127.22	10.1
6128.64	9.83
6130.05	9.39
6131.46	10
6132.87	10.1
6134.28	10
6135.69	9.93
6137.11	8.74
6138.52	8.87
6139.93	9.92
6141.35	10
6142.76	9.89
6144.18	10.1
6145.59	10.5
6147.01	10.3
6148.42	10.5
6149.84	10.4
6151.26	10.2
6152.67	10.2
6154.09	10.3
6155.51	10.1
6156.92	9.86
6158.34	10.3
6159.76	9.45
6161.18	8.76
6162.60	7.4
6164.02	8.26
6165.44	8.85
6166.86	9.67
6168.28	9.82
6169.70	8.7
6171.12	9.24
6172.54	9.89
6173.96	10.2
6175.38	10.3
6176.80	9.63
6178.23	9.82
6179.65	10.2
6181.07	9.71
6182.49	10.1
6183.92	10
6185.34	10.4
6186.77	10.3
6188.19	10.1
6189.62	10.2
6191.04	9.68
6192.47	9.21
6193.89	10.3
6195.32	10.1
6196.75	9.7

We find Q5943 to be 10.3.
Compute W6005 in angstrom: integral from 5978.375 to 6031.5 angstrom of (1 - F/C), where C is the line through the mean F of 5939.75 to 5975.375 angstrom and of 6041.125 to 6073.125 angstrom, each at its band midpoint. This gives 0.6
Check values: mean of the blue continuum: 10.3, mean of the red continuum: 10.3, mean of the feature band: 10.2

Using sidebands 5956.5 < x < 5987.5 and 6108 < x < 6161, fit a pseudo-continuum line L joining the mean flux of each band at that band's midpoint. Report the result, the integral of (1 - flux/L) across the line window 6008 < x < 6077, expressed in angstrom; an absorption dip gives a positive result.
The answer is -0.9 angstrom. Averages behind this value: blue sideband 10.3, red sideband 9.91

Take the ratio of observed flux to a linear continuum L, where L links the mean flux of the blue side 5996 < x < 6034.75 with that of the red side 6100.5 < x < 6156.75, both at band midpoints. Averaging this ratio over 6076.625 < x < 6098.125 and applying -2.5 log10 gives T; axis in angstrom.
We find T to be -0.01 mag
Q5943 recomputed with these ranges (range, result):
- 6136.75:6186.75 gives 9.75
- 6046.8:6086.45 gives 10.3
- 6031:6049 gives 10.4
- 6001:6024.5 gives 10.2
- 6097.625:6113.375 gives 10.1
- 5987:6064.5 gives 10.3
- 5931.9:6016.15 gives 10.3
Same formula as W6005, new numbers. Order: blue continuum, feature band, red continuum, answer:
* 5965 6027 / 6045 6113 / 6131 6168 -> -1.78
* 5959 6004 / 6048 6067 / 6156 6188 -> -0.30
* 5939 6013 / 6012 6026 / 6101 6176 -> -0.06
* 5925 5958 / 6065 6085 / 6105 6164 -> -0.97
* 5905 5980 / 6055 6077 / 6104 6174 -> -0.79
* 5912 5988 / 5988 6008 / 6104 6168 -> -0.30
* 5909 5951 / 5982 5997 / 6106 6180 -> 0.00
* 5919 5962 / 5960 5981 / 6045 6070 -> -0.32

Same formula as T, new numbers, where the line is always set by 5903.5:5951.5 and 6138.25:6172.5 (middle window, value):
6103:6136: -0.01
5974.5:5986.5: -0.02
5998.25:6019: -0.02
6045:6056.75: -0.04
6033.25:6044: -0.04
